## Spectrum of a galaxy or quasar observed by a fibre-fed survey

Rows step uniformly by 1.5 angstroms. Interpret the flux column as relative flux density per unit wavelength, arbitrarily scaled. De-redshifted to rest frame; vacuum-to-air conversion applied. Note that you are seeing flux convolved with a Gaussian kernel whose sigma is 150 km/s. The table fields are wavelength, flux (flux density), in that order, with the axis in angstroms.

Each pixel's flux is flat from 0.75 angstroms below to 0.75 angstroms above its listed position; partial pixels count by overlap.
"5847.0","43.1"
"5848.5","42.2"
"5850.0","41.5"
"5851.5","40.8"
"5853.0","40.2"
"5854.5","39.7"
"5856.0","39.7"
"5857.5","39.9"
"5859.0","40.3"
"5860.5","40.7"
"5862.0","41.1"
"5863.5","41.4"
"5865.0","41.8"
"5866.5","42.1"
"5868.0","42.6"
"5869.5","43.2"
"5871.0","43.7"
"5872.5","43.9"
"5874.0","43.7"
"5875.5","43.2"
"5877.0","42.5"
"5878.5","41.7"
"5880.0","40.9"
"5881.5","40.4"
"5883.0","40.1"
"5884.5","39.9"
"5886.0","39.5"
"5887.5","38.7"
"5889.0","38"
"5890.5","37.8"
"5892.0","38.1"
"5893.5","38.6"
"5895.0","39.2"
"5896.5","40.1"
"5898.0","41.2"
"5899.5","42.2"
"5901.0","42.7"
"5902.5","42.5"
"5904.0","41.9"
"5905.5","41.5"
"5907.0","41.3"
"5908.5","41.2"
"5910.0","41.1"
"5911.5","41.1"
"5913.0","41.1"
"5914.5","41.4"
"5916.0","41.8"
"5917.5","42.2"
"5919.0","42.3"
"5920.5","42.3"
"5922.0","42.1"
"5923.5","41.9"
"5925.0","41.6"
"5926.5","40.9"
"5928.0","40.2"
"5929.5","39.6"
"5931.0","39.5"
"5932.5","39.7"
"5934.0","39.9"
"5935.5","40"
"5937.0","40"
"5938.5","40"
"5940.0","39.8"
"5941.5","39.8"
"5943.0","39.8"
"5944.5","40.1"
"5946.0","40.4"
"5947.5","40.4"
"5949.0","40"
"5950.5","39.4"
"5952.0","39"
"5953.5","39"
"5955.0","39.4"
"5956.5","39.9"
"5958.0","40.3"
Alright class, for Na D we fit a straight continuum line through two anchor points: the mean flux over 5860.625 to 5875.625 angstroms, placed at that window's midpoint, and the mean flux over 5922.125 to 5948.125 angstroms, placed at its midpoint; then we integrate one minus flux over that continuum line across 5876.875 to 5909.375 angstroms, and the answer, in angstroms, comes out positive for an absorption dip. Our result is 1.0 angstroms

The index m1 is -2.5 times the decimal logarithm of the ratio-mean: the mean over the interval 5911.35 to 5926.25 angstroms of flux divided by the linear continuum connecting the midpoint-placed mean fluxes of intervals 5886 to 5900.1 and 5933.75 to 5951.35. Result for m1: -0.06 mag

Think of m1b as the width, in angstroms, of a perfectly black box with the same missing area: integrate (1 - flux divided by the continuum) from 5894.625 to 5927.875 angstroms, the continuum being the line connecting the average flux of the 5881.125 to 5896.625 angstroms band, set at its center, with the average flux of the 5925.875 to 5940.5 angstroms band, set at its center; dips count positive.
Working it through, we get -1.7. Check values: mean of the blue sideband 39.1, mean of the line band 41.5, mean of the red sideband 40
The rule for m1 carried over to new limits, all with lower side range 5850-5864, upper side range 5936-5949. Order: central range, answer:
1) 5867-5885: -0.048 mag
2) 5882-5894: 0.039 mag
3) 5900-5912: -0.039 mag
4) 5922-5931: -0.019 mag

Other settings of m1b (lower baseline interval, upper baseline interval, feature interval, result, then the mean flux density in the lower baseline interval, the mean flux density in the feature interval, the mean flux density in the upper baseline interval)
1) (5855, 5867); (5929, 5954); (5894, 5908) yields -0.4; 40.8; 41.3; 39.8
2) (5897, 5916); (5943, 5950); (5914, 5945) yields 0.0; 41.6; 40.7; 40.1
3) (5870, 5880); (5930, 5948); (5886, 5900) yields 0.9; 43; 39.3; 39.9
